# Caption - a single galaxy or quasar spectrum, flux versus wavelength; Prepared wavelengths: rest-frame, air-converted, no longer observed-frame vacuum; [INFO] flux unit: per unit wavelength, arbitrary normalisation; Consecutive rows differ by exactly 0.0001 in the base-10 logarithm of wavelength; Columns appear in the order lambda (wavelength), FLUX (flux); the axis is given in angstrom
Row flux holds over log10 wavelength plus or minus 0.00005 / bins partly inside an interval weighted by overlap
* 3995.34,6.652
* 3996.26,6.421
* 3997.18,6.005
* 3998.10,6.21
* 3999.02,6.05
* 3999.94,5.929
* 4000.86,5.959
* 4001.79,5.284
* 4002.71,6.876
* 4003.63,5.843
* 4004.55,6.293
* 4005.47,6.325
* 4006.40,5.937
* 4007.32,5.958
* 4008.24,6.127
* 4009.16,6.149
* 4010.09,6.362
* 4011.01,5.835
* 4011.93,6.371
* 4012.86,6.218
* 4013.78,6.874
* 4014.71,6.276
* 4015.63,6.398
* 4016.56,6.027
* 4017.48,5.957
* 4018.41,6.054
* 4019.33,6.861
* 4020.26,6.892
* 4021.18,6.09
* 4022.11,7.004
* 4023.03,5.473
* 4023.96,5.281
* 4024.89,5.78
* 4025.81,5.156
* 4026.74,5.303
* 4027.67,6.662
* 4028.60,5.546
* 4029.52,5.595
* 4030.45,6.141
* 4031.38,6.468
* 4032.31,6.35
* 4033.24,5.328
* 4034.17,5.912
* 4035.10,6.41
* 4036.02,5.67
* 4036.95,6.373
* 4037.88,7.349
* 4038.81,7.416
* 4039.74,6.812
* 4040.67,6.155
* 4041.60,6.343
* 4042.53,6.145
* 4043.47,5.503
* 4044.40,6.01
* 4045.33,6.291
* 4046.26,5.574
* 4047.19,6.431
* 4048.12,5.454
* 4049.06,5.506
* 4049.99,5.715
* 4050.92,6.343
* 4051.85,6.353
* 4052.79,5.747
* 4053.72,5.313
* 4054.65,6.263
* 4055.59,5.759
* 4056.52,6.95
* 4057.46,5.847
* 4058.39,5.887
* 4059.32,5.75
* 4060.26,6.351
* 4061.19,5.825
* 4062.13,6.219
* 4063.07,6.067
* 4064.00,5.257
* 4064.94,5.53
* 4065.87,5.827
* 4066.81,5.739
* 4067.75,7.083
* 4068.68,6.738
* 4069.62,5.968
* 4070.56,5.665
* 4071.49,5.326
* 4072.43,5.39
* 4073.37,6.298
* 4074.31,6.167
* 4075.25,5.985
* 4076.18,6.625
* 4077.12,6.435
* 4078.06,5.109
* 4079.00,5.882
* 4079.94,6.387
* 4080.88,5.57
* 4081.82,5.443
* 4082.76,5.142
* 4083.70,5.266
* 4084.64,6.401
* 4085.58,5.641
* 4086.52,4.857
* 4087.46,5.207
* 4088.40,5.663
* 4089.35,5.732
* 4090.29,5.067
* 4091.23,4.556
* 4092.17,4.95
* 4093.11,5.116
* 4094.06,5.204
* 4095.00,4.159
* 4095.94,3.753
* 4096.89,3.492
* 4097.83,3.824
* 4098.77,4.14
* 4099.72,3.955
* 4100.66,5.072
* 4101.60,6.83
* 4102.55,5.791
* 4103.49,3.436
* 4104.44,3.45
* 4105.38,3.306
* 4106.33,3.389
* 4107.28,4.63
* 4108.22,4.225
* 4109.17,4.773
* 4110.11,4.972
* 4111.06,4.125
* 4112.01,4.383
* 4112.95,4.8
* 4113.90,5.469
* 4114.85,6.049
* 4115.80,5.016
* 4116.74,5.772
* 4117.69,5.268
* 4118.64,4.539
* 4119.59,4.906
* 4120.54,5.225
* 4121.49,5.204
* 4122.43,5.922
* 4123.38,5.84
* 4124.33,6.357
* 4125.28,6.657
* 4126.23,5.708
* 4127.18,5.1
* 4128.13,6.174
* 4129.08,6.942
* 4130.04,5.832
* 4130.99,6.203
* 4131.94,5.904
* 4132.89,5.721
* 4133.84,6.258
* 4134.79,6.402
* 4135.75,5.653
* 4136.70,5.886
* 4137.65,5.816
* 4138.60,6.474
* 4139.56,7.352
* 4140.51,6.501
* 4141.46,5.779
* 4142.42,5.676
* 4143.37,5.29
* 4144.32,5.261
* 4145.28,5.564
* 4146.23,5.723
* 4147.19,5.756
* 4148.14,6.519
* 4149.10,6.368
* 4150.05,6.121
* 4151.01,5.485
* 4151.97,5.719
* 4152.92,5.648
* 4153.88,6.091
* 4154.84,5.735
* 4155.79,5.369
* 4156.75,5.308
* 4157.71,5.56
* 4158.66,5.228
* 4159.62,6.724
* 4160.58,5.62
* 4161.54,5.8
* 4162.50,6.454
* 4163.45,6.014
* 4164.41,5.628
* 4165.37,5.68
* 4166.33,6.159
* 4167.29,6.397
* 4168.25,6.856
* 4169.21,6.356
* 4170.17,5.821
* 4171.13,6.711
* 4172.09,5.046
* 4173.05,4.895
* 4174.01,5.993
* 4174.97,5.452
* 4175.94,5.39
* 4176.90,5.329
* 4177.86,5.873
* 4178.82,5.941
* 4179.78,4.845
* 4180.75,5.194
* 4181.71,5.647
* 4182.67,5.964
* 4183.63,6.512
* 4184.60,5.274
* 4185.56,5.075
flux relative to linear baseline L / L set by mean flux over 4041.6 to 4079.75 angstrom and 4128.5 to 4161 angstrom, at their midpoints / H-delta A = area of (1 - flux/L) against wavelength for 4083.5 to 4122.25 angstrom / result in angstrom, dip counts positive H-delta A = 7.3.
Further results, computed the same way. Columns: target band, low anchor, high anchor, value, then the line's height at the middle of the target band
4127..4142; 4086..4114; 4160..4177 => -2.56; 5.25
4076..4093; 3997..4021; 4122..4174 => 1.51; 6.06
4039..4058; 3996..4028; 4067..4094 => -0.49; 5.89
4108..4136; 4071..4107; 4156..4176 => -0.47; 5.43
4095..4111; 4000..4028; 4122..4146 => 4.59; 6.04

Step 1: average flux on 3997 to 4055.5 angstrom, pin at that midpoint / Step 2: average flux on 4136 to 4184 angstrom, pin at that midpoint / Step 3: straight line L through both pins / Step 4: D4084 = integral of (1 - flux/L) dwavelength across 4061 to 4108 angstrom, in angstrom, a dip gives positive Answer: 5.6 angstrom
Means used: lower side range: 6.1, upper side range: 5.85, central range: 5.28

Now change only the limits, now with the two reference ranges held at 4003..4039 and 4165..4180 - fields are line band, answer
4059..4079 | 0.25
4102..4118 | 3.52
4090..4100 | 2.69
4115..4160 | 0.54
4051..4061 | 0.07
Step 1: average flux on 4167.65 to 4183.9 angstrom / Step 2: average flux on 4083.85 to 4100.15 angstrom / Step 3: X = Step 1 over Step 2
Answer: 1.19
